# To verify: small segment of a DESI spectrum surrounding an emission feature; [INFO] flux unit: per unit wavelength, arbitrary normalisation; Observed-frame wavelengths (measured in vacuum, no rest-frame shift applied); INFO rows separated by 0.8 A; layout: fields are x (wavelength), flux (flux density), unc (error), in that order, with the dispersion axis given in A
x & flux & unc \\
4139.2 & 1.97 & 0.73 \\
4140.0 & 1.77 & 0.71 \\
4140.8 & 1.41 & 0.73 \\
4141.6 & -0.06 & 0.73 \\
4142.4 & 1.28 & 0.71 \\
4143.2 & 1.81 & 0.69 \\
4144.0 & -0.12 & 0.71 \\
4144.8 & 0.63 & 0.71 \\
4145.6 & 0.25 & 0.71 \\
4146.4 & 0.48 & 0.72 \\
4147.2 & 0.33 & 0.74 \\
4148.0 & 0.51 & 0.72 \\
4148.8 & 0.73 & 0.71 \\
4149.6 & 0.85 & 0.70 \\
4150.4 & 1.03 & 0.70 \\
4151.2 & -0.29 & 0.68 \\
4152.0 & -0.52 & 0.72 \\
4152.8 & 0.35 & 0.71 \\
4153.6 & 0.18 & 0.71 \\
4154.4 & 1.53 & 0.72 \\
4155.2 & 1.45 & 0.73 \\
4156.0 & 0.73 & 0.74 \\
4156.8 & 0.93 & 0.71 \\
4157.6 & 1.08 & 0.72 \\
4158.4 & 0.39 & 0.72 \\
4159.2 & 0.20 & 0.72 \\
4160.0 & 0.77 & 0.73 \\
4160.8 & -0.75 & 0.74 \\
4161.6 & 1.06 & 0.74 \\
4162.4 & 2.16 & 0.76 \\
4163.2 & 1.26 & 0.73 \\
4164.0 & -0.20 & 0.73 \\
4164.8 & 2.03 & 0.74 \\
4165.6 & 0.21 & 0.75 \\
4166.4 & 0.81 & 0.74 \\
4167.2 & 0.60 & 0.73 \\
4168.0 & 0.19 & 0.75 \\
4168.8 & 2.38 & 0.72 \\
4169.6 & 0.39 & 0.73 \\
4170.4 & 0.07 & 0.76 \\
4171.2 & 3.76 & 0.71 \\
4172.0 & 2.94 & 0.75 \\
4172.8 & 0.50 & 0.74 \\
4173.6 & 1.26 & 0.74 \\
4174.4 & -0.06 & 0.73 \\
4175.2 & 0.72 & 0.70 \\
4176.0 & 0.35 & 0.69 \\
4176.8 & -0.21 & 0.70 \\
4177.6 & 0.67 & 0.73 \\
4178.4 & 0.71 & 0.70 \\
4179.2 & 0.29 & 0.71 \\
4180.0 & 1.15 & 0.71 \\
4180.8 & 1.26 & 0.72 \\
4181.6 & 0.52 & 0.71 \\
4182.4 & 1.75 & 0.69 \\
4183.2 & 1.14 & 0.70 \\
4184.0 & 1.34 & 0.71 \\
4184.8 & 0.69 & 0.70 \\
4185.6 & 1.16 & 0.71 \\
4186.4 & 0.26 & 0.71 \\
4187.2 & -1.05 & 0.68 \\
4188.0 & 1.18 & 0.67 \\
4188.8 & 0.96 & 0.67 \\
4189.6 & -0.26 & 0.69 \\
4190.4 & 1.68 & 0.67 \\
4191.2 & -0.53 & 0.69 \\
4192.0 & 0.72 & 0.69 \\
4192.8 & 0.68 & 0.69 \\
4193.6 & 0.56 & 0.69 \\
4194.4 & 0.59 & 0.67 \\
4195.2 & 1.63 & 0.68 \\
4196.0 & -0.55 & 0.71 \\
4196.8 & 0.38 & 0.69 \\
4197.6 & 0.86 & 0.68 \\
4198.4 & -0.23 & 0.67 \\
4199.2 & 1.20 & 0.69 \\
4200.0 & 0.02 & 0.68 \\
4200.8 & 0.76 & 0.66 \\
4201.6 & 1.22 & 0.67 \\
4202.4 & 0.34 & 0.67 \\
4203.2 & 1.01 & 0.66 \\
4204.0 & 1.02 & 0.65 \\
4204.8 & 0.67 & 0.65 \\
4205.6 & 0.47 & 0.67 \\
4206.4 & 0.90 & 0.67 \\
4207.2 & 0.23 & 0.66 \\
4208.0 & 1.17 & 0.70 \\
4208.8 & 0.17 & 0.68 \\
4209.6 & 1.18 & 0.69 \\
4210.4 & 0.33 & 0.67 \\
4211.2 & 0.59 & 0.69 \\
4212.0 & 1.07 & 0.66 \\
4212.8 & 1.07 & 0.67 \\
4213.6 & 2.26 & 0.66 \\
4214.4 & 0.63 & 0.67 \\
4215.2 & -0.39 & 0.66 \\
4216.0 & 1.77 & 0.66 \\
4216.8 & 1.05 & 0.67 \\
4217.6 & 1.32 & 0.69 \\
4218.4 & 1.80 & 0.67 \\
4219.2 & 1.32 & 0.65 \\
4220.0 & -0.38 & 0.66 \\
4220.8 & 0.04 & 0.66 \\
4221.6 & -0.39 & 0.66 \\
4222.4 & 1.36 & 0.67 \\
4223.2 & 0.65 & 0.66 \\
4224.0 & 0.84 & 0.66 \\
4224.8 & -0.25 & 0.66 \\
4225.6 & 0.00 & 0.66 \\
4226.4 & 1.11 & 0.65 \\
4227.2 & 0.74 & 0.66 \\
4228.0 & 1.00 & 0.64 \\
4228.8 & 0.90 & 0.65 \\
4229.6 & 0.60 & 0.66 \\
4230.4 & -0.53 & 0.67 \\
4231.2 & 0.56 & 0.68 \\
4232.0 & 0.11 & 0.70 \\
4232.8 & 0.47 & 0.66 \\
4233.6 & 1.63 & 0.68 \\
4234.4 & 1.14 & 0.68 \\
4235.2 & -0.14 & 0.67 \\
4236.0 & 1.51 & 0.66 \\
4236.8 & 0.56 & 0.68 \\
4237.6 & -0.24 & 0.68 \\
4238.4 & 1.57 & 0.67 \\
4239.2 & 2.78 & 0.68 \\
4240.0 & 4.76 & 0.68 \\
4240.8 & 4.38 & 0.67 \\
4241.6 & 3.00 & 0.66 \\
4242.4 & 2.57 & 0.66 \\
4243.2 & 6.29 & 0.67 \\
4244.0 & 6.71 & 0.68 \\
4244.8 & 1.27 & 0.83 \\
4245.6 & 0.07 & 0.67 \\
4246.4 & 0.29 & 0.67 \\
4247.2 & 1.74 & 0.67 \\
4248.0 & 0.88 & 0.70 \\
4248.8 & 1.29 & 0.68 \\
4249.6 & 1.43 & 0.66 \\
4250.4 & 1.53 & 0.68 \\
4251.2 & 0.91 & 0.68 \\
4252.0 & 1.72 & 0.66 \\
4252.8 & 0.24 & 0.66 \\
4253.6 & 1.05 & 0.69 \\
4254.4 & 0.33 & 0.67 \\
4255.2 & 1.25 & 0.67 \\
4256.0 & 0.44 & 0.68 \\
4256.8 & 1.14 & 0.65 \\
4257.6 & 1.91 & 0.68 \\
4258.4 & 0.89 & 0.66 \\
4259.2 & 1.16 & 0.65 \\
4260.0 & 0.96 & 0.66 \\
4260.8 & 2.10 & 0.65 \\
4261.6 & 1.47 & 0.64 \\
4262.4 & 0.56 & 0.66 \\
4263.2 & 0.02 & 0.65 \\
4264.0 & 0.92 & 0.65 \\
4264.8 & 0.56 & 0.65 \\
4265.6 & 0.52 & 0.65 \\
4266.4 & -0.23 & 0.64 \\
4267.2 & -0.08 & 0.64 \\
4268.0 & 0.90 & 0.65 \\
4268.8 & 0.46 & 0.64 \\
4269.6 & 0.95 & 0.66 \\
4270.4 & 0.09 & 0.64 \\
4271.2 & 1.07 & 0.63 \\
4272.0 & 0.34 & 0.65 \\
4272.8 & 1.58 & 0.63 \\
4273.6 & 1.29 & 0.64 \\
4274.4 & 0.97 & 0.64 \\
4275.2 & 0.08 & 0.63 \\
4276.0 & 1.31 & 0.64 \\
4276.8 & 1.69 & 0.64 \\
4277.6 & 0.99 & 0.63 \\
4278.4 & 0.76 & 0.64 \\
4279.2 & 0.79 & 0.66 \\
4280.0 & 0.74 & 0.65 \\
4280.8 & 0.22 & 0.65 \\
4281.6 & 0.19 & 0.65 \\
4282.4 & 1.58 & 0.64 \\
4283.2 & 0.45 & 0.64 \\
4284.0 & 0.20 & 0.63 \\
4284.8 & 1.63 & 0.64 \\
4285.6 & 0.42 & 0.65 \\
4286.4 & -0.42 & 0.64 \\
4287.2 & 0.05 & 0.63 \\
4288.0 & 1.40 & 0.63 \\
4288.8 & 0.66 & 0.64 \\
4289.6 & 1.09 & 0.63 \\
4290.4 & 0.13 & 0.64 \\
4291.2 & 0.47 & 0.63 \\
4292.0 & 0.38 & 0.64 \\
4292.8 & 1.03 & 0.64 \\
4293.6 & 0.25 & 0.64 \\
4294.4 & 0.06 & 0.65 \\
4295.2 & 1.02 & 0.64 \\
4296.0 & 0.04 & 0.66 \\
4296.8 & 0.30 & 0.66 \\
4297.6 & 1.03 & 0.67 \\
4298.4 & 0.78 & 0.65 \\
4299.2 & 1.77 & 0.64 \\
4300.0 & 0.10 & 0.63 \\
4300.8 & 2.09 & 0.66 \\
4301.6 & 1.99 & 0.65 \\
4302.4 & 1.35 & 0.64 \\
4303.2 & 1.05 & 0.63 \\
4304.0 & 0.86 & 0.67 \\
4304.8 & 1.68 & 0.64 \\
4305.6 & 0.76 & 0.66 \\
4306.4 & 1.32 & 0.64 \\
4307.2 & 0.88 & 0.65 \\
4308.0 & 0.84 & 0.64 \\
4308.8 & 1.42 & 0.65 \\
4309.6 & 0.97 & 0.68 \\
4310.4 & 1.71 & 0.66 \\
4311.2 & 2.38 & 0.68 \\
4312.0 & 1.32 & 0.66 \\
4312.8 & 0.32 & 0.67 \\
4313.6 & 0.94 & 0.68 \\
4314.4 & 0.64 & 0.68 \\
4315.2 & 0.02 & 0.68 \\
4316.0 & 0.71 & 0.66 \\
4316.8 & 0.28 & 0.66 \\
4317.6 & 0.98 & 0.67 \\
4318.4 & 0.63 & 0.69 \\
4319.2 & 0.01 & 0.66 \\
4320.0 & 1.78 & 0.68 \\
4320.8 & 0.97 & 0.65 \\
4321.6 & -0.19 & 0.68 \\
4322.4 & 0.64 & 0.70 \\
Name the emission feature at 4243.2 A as [O II] 3727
